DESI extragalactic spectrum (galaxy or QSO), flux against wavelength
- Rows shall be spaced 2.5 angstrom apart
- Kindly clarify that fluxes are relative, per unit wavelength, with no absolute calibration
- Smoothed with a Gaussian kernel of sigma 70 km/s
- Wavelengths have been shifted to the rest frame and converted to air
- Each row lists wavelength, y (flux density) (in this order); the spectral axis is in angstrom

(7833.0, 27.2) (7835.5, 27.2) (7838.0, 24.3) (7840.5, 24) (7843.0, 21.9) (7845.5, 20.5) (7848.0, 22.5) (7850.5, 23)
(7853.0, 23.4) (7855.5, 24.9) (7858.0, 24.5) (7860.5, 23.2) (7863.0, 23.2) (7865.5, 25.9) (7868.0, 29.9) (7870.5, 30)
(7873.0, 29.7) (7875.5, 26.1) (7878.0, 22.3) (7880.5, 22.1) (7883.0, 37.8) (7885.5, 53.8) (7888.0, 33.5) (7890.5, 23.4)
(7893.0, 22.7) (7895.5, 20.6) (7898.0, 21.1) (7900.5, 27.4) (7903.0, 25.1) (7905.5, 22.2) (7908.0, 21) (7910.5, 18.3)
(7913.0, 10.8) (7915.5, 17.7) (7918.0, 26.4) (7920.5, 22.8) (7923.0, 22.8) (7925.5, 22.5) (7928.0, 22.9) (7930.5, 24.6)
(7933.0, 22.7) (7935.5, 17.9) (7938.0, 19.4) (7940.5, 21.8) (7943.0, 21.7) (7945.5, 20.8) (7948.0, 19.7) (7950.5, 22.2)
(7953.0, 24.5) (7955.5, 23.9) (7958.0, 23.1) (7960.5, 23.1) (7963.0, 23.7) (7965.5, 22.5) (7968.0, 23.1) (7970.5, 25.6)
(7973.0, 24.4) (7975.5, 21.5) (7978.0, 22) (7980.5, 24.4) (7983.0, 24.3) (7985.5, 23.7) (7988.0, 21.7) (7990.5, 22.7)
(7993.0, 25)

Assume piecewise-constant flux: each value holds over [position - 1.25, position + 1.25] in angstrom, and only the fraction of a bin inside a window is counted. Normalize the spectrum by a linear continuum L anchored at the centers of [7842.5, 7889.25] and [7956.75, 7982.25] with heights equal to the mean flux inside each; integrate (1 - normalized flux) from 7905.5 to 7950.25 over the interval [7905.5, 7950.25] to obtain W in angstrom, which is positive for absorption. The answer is 7.3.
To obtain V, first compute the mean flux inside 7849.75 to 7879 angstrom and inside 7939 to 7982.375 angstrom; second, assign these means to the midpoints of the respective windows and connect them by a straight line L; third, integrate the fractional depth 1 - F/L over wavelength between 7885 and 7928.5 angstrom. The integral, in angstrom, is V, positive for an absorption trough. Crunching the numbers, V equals 1.31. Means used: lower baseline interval 25.6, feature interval 23.7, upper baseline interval 22.8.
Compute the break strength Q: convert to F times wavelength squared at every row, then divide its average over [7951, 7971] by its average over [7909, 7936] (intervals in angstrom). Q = 1.1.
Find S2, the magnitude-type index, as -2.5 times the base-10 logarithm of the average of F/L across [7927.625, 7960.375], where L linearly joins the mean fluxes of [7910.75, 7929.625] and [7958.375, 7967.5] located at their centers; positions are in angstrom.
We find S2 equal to 0.01 mag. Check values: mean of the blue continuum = 20.8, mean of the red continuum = 23.1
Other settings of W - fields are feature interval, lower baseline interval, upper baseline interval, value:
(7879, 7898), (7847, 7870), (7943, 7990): -4.4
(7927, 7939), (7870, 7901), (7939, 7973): 1.5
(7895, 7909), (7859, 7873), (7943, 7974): 1.2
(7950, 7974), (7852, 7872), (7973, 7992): -0.2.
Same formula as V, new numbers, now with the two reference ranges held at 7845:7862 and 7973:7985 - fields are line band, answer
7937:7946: 0.9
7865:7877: -2.6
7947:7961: 0.3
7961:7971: -0.1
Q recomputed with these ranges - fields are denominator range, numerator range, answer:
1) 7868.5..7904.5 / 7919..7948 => 0.78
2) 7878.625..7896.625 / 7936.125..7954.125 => 0.71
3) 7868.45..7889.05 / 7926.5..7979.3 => 0.72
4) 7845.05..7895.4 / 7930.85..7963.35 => 0.82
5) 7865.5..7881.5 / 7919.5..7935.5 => 0.86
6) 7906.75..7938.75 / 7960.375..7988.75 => 1.14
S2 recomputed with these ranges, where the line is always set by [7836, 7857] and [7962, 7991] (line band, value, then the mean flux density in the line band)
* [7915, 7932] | 0.01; 23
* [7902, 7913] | 0.15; 20.3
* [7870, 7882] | -0.12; 26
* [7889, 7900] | 0.03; 22.6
